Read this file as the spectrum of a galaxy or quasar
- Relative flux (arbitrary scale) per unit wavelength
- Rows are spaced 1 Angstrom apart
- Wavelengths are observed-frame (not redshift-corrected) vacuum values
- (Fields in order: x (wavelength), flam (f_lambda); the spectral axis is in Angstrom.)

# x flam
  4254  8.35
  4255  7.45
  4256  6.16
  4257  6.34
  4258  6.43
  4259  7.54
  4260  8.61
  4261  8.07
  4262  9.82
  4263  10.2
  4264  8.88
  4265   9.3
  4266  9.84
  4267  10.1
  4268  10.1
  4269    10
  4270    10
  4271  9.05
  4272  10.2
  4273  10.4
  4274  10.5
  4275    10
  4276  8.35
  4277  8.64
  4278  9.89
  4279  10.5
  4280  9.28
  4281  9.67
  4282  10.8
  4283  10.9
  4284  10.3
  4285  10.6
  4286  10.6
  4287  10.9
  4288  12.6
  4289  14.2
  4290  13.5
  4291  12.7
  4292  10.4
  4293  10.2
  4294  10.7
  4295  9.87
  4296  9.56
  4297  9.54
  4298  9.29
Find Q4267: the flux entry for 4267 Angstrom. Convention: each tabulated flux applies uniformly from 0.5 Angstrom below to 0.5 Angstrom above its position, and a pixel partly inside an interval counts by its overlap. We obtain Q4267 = 10.1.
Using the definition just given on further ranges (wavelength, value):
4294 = 10.7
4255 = 7.45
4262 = 9.82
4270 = 10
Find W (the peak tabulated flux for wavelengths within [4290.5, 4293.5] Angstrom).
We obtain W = 12.7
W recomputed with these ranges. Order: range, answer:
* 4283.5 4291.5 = 14.2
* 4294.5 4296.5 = 9.87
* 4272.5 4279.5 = 10.5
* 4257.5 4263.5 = 10.2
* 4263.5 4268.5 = 10.1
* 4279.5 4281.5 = 9.67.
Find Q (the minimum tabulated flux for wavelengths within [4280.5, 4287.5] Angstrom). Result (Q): 9.67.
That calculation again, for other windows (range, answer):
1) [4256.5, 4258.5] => 6.34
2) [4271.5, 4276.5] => 8.35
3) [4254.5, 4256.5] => 6.16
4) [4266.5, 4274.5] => 9.05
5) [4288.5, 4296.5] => 9.56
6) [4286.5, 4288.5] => 10.9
